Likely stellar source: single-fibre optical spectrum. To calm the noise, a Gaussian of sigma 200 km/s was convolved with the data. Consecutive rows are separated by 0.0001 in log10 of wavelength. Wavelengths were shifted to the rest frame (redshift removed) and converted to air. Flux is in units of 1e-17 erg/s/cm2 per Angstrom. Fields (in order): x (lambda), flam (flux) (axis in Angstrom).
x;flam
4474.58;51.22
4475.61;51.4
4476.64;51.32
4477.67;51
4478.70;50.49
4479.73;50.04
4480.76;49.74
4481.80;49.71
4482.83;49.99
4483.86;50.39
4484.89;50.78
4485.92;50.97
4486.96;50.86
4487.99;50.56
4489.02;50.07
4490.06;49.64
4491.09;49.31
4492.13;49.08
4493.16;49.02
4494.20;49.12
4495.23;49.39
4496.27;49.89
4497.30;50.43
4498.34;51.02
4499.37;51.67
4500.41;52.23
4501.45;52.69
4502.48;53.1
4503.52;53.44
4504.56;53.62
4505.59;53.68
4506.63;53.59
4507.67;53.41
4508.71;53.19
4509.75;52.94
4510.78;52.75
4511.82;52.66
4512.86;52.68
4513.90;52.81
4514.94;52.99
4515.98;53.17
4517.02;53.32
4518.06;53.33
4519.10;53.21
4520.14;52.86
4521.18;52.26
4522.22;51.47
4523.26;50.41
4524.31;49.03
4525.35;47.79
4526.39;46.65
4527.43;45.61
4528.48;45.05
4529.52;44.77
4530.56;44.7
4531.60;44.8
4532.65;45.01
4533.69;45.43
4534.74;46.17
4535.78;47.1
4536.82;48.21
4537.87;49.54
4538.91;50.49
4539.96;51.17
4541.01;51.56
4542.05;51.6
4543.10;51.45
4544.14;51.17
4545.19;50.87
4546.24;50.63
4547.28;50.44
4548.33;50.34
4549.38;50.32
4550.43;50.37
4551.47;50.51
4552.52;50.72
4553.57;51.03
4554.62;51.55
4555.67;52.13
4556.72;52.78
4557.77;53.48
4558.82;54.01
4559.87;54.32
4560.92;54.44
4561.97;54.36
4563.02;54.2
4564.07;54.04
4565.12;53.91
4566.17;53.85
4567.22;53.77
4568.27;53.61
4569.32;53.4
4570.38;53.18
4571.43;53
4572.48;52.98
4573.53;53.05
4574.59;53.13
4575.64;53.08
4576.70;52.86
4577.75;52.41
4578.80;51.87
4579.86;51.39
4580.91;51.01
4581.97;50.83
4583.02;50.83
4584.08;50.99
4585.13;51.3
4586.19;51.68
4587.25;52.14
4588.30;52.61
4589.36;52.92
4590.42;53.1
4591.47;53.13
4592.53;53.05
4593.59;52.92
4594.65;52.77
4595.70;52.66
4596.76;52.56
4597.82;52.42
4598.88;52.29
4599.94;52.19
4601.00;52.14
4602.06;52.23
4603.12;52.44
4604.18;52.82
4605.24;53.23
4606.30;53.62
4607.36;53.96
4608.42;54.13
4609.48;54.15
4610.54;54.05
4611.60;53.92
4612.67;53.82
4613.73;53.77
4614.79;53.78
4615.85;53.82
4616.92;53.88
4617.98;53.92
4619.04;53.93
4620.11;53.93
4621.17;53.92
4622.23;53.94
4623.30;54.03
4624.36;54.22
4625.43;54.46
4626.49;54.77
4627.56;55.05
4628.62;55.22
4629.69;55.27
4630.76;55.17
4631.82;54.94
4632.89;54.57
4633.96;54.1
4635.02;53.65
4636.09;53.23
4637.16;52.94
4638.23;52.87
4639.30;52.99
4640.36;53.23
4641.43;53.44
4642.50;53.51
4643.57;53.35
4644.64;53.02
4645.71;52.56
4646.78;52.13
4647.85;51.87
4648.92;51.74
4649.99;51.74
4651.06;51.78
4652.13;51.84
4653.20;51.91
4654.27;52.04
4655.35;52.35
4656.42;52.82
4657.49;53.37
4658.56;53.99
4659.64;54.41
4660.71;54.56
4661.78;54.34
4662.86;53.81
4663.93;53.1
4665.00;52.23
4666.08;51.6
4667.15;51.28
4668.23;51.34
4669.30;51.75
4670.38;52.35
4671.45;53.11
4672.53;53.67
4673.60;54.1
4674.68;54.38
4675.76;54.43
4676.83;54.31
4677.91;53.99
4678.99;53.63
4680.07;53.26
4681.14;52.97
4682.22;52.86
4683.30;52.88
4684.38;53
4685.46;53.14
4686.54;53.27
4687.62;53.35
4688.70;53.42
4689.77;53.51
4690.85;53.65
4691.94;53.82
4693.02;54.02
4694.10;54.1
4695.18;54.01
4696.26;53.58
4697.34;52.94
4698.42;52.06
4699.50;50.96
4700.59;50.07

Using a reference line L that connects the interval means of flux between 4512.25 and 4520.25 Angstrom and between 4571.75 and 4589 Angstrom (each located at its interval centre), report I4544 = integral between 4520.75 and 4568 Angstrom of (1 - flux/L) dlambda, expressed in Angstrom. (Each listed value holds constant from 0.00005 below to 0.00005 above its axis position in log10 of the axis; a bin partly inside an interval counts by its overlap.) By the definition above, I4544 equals 2.0 Angstrom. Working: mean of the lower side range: 53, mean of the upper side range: 52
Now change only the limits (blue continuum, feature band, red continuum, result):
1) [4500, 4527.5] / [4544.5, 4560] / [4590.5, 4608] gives 0.3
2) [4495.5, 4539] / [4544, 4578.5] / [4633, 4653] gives -0.9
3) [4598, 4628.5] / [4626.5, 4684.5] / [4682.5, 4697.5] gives 0.4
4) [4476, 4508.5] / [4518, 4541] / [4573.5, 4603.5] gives 1.4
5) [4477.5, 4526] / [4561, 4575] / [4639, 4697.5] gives -0.4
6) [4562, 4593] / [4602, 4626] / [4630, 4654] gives -0.4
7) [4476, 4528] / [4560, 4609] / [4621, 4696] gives -0.4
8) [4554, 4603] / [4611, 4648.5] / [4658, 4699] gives -0.5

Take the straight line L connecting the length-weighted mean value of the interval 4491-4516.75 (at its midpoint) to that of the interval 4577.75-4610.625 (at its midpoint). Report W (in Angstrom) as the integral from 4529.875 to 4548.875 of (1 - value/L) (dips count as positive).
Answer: 1.2 Angstrom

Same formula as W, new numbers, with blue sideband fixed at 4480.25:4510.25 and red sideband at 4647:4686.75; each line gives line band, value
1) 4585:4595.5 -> -0.1 Angstrom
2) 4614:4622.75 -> -0.2 Angstrom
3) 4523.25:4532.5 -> 0.9 Angstrom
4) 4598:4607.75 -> -0.1 Angstrom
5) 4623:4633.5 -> -0.4 Angstrom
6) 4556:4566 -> -0.4 Angstrom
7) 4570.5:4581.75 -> -0.1 Angstrom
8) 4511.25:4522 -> -0.3 Angstrom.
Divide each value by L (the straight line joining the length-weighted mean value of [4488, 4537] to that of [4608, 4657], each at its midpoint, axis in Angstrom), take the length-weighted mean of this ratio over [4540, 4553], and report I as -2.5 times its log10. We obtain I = 0.01 mag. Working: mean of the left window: 50.3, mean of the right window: 53.5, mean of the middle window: 50.9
